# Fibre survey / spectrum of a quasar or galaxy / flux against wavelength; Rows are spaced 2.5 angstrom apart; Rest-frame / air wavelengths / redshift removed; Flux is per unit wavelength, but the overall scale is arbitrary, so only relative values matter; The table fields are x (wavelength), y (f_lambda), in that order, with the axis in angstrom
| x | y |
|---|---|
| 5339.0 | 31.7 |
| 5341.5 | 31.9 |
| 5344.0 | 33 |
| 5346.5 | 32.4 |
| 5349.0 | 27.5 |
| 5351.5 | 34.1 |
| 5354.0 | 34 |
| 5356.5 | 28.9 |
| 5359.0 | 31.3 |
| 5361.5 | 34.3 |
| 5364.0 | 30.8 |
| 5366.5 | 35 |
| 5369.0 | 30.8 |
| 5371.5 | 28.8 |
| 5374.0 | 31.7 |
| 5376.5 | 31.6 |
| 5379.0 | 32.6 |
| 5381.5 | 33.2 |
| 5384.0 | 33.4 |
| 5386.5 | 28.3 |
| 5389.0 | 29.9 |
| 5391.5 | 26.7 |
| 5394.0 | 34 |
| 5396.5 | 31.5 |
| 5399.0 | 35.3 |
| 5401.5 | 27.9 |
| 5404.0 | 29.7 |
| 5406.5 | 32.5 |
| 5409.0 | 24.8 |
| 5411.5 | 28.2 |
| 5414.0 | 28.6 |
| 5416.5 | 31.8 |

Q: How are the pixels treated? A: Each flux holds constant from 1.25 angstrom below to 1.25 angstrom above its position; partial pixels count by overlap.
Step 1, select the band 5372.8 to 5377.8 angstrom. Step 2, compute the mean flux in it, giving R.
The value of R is 31.7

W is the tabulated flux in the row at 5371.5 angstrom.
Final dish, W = 28.8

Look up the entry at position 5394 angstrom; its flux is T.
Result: 34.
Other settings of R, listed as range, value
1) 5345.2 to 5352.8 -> 31.4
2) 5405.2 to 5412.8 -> 28.5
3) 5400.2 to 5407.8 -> 30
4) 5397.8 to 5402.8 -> 31.5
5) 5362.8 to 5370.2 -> 32.2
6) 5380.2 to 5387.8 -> 31.6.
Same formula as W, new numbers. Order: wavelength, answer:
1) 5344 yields 33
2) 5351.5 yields 34.1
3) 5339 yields 31.7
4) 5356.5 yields 28.9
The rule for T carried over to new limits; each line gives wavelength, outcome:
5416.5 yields 31.8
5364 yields 30.8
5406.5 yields 32.5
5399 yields 35.3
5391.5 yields 26.7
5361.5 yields 34.3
